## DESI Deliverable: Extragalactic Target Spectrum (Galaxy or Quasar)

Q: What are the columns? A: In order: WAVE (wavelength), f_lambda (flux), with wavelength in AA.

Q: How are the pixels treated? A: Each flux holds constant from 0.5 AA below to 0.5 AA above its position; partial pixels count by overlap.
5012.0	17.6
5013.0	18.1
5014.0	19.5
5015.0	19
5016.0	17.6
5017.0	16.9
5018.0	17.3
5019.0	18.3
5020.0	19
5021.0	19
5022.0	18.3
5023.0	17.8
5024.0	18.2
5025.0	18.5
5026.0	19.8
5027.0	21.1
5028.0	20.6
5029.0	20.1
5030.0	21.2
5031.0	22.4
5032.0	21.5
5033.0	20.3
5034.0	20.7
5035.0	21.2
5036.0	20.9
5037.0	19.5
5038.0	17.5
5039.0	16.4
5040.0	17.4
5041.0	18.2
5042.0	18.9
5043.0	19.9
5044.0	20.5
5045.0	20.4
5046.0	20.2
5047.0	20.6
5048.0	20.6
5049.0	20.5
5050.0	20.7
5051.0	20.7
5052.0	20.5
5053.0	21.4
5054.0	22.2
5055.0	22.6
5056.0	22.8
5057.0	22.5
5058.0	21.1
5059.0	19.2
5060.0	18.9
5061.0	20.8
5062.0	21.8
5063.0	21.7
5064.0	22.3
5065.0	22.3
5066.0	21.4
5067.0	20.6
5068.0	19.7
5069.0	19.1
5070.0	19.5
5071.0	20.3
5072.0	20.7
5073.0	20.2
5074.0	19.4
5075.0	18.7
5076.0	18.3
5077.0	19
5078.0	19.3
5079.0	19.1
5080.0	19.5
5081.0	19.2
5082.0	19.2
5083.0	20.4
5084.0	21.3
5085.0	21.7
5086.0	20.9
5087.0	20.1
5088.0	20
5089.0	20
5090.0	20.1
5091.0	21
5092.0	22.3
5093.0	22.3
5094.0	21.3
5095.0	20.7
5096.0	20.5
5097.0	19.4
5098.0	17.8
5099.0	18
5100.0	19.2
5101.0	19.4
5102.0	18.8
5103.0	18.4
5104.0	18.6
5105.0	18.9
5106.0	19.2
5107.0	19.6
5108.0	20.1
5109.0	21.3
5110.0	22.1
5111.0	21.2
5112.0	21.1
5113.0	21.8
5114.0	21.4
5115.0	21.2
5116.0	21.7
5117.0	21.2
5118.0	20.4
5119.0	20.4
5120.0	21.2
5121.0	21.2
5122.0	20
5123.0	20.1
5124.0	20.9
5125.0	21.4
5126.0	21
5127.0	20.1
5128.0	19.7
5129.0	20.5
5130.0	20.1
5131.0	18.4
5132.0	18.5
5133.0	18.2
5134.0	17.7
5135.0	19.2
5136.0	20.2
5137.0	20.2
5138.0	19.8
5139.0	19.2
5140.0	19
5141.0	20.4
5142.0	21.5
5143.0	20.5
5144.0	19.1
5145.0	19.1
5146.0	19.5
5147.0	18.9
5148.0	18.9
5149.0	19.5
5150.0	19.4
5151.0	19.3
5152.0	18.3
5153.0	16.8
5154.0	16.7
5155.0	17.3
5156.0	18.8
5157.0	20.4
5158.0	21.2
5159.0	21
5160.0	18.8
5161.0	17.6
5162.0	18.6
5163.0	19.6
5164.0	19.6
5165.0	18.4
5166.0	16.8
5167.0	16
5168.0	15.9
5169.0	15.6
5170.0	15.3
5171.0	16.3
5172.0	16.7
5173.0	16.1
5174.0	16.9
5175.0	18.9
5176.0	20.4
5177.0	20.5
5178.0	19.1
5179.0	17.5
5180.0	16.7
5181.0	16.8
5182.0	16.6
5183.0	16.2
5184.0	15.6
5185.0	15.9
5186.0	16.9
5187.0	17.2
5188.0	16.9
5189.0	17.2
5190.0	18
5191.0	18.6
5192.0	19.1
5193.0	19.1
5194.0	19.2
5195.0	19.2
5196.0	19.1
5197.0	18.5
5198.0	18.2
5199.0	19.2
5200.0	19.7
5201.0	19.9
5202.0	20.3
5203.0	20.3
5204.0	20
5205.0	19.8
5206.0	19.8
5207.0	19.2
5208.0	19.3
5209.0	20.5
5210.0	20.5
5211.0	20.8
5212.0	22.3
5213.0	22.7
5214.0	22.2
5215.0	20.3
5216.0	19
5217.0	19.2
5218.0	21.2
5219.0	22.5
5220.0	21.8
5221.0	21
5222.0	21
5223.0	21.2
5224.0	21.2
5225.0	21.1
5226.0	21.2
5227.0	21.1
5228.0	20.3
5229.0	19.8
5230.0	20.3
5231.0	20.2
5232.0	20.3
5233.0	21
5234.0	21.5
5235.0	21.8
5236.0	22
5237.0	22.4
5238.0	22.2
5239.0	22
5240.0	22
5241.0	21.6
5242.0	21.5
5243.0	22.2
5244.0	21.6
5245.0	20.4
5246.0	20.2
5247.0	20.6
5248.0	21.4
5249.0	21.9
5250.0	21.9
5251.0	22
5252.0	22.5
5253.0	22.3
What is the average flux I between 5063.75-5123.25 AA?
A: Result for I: 20.2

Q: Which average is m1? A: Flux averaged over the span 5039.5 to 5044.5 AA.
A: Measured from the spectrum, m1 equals 19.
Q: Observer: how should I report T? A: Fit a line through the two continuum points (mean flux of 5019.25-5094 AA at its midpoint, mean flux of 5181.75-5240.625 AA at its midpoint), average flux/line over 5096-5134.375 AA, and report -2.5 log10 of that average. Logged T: 0.01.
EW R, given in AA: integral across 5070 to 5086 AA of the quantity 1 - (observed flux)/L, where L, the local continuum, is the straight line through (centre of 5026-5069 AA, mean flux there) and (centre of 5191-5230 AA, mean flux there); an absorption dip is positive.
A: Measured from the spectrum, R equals 0.55 AA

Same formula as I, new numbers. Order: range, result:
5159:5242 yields 19.4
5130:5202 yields 18.4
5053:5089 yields 20.5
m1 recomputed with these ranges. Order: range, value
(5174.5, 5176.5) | 19.6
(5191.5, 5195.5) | 19.1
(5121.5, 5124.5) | 20.3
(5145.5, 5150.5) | 19.2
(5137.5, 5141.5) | 19.6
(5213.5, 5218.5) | 20.4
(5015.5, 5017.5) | 17.2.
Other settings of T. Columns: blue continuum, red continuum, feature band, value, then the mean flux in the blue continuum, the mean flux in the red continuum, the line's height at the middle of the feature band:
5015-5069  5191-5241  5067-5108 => 0.02 mag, 20.1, 20.5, 20.2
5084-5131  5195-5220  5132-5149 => 0.05 mag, 20.4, 20.2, 20.3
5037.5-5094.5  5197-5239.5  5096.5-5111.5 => 0.05 mag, 20.3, 20.7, 20.4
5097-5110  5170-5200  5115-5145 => -0.07 mag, 19.2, 17.8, 18.8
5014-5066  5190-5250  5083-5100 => -0.01 mag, 20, 20.6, 20.2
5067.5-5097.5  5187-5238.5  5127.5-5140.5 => 0.05 mag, 20.1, 20.2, 20.2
